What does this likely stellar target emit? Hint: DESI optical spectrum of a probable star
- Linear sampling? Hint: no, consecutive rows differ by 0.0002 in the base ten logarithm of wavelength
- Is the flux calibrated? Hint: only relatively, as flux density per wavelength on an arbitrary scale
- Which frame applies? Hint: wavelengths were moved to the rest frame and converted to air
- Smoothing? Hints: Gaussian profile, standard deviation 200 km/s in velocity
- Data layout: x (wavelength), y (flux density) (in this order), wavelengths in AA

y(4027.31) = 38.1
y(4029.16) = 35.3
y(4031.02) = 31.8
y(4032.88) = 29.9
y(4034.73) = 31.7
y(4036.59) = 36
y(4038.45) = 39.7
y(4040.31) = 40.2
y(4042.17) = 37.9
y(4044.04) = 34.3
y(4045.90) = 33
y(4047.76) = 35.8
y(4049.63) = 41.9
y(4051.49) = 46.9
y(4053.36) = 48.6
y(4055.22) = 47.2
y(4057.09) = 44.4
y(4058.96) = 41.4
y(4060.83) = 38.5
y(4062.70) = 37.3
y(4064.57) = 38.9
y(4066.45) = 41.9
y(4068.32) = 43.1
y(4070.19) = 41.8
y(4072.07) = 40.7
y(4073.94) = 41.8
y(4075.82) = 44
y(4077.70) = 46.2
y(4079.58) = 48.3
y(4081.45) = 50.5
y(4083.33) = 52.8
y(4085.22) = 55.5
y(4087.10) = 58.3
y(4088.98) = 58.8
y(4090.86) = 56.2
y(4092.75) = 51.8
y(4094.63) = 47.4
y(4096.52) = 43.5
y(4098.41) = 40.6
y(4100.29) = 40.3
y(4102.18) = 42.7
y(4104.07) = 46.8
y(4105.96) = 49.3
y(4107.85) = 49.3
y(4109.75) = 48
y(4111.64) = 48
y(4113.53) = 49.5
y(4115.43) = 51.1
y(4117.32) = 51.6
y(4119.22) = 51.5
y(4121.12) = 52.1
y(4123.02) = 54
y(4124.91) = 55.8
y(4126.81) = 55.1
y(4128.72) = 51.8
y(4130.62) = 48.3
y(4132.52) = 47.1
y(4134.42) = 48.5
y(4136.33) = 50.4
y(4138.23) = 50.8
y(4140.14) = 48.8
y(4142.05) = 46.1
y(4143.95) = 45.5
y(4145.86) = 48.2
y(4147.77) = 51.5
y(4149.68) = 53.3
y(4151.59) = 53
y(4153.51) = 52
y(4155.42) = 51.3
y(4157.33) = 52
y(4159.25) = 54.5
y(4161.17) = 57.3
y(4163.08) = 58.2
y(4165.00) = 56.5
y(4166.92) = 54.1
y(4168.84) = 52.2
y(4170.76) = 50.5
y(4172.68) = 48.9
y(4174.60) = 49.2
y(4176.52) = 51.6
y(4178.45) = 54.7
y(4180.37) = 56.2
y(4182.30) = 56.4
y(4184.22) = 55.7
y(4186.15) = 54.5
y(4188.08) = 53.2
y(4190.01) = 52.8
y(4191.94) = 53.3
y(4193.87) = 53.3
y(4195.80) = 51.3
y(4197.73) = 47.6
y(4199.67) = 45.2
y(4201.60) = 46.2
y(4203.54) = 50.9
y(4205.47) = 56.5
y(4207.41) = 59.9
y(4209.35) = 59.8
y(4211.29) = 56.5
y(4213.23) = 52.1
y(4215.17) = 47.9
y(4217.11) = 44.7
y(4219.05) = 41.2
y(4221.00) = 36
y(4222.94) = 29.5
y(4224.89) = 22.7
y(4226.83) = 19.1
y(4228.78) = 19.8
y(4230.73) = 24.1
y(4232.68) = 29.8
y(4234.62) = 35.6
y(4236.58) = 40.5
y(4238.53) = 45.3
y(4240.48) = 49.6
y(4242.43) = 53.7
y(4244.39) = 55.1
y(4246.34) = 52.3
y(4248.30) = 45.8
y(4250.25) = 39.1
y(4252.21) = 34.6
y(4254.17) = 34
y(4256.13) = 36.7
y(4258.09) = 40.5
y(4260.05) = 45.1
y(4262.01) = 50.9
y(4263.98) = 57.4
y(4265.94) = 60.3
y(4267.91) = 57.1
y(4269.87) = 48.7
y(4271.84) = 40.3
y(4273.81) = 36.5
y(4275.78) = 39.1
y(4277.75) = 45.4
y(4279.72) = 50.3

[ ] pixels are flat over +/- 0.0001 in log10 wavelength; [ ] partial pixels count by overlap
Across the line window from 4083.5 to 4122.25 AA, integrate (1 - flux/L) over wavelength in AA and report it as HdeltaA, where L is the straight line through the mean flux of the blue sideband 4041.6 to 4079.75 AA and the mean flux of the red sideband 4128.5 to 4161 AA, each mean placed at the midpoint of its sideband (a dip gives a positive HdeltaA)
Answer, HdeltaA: -3.2 AA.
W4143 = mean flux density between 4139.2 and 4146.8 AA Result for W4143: 47.2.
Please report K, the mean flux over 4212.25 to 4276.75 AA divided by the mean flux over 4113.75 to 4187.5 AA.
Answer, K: 0.8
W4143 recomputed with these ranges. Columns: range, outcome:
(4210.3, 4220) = 48.5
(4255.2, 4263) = 43.3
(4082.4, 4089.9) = 56.3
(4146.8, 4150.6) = 52.4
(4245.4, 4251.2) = 45.7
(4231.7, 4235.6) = 32.7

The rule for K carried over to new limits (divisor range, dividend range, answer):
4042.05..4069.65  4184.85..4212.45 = 1.30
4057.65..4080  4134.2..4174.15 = 1.23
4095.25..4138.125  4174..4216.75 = 1.08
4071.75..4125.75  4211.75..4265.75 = 0.82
